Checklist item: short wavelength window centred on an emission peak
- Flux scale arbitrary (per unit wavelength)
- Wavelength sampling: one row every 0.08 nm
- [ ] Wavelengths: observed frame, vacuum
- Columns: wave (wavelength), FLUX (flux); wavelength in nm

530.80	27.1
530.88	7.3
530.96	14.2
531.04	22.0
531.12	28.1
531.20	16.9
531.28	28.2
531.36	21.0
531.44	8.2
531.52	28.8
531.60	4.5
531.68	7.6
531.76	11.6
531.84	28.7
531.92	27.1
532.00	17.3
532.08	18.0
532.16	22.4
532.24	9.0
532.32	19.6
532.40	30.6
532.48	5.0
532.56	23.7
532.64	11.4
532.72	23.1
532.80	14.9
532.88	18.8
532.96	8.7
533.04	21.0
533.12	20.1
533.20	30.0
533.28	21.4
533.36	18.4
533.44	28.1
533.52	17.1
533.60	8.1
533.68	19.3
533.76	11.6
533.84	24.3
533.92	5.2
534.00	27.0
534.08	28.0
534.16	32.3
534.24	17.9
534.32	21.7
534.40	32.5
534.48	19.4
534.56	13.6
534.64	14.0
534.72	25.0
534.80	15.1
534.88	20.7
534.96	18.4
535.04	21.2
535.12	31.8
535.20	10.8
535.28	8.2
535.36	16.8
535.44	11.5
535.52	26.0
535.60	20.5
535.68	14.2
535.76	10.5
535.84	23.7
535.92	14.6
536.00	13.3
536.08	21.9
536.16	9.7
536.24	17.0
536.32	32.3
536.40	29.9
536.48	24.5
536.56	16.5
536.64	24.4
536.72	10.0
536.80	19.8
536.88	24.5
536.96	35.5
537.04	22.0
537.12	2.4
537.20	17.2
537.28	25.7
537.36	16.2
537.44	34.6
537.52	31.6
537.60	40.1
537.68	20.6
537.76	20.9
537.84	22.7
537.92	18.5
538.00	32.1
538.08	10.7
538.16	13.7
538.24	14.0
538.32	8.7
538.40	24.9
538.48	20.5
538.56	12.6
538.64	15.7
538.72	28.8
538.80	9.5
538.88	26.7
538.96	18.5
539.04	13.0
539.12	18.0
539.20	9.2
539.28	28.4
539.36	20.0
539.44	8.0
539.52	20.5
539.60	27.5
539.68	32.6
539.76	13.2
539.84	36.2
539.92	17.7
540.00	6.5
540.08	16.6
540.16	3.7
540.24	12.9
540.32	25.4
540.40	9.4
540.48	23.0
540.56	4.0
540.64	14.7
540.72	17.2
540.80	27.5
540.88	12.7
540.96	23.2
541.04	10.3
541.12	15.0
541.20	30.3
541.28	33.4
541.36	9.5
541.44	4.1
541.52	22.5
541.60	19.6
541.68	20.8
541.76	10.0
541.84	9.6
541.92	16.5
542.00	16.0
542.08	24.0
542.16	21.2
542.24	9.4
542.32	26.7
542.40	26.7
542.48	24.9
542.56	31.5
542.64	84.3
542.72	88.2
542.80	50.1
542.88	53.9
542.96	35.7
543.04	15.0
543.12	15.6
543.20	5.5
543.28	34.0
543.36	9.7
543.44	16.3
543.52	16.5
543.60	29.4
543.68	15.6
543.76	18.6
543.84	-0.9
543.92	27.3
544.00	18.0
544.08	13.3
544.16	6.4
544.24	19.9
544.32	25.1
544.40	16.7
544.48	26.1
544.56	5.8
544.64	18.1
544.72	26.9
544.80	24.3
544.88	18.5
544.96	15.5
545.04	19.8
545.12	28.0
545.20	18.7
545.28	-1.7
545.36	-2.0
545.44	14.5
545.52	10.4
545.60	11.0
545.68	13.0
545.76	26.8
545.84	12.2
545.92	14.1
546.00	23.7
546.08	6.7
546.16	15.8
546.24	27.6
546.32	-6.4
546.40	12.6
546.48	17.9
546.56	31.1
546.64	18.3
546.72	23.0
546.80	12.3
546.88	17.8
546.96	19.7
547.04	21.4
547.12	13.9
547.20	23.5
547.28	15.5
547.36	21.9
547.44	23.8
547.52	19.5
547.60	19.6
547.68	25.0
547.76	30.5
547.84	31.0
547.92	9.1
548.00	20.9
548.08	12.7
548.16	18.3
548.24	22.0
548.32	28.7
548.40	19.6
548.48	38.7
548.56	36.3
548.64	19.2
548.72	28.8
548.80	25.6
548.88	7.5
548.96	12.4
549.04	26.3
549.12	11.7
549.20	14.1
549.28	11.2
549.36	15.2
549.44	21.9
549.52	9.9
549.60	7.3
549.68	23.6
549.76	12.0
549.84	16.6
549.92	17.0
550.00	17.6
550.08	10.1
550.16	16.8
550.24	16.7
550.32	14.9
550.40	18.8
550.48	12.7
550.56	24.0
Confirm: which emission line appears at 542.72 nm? [O III]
